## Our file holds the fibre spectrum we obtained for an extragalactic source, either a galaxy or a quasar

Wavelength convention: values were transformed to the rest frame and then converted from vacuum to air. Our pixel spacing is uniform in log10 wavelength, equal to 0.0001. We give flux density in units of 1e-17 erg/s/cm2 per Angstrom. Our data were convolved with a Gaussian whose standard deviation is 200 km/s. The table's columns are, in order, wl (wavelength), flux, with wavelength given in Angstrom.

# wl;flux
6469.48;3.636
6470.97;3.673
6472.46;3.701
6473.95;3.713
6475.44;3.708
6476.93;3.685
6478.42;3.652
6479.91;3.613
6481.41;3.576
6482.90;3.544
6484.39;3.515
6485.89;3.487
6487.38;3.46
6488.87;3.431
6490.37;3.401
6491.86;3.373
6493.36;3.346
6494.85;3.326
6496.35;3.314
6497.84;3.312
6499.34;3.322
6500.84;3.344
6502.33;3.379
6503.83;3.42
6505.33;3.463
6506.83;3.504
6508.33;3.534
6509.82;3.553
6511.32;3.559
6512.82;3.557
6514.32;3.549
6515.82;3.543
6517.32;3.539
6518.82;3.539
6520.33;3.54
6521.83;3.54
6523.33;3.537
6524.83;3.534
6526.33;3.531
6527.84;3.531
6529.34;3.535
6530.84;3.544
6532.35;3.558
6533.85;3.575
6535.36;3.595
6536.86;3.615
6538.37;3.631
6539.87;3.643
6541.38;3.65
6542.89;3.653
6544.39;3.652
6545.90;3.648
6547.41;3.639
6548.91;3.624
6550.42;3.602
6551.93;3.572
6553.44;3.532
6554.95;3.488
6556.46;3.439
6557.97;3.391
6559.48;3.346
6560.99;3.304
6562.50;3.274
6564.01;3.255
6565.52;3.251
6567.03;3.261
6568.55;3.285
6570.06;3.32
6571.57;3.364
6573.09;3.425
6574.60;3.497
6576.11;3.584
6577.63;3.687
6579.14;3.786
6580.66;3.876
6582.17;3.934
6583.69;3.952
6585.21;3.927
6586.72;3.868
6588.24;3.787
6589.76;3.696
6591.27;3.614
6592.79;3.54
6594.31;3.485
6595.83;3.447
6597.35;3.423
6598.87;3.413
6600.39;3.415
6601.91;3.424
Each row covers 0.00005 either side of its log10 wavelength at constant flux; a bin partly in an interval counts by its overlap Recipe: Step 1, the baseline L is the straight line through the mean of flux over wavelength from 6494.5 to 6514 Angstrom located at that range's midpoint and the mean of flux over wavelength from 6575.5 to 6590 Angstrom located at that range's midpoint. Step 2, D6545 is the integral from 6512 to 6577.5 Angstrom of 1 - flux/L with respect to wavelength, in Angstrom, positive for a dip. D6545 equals 2.2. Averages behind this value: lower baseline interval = 3.43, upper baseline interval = 3.81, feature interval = 3.51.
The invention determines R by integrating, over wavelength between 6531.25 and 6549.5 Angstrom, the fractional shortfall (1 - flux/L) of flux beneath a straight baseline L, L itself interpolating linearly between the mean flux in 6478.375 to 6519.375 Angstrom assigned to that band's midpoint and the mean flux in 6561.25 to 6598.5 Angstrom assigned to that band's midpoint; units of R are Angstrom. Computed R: -0.6 Angstrom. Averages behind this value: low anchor 3.47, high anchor 3.56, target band 3.62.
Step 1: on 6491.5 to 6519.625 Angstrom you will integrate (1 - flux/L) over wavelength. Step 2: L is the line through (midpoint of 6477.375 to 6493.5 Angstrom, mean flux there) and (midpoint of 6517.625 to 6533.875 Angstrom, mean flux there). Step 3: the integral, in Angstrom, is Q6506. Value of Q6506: 0.6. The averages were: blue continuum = 3.5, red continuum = 3.54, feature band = 3.45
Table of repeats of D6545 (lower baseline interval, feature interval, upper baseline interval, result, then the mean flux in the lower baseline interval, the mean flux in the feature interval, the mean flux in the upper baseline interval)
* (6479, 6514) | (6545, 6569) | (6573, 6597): 1.2 Angstrom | 3.45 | 3.43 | 3.7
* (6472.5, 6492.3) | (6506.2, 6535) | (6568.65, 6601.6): 0.3 Angstrom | 3.56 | 3.54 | 3.61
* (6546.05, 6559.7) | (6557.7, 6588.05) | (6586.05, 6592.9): 0.8 Angstrom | 3.53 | 3.54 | 3.71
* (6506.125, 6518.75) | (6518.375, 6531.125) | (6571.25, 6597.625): 0.1 Angstrom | 3.54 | 3.54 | 3.67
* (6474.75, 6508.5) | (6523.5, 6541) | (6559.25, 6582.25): -0.6 Angstrom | 3.46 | 3.57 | 3.46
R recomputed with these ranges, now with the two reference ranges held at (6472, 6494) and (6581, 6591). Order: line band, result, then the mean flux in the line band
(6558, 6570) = 1.57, 3.29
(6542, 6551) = 0.23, 3.64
